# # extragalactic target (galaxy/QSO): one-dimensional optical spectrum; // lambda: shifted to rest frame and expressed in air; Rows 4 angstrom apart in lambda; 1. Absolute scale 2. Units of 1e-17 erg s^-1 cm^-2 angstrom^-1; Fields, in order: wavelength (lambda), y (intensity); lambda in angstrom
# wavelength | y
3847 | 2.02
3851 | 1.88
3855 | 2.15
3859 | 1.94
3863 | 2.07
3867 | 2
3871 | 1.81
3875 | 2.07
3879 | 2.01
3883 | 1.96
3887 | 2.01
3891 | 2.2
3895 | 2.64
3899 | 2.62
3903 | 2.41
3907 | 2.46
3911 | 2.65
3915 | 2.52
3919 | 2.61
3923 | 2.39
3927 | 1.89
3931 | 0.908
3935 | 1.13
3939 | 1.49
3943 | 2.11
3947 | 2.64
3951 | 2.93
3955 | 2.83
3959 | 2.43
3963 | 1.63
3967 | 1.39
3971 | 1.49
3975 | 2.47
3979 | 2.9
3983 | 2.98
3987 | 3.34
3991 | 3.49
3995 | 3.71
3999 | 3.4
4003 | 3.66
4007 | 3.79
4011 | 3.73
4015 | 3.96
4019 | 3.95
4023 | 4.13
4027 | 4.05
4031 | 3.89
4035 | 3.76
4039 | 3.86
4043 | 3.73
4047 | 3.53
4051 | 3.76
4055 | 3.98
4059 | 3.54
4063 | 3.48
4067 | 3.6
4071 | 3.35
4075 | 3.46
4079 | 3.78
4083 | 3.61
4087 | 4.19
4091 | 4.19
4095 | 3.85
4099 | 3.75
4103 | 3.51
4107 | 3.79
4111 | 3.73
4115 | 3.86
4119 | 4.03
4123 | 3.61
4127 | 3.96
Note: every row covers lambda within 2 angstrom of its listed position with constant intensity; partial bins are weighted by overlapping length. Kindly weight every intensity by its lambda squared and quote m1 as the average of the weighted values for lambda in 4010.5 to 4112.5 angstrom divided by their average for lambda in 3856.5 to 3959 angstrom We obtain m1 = 1.9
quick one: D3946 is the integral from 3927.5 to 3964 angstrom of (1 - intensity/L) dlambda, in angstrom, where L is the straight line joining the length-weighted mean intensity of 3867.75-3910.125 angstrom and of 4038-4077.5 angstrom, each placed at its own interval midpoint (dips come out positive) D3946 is 9.4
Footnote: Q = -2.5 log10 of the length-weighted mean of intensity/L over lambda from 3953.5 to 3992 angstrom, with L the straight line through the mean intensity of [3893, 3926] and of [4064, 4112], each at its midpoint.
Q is 0.20 mag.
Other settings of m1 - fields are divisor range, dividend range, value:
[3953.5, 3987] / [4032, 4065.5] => 1.66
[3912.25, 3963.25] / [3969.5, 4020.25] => 1.59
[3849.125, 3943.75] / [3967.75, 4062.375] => 1.79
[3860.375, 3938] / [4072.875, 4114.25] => 1.97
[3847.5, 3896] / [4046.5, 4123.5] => 2.03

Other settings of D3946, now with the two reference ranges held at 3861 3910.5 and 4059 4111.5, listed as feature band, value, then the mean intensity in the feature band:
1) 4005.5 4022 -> -3.7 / 3.88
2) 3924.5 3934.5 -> 4.4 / 1.41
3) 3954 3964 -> 1.6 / 2.31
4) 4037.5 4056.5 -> -1.9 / 3.76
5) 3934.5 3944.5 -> 3.8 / 1.62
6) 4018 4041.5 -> -4.6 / 3.94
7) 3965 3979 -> 4.5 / 1.94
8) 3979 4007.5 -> -3.9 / 3.42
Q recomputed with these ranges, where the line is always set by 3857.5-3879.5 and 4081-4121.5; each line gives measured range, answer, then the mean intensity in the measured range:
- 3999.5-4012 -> -0.194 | 3.69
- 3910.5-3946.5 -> 0.237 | 1.97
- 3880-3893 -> 0.038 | 2.05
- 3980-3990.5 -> -0.093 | 3.18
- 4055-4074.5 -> 0.004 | 3.54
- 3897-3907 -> -0.115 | 2.5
